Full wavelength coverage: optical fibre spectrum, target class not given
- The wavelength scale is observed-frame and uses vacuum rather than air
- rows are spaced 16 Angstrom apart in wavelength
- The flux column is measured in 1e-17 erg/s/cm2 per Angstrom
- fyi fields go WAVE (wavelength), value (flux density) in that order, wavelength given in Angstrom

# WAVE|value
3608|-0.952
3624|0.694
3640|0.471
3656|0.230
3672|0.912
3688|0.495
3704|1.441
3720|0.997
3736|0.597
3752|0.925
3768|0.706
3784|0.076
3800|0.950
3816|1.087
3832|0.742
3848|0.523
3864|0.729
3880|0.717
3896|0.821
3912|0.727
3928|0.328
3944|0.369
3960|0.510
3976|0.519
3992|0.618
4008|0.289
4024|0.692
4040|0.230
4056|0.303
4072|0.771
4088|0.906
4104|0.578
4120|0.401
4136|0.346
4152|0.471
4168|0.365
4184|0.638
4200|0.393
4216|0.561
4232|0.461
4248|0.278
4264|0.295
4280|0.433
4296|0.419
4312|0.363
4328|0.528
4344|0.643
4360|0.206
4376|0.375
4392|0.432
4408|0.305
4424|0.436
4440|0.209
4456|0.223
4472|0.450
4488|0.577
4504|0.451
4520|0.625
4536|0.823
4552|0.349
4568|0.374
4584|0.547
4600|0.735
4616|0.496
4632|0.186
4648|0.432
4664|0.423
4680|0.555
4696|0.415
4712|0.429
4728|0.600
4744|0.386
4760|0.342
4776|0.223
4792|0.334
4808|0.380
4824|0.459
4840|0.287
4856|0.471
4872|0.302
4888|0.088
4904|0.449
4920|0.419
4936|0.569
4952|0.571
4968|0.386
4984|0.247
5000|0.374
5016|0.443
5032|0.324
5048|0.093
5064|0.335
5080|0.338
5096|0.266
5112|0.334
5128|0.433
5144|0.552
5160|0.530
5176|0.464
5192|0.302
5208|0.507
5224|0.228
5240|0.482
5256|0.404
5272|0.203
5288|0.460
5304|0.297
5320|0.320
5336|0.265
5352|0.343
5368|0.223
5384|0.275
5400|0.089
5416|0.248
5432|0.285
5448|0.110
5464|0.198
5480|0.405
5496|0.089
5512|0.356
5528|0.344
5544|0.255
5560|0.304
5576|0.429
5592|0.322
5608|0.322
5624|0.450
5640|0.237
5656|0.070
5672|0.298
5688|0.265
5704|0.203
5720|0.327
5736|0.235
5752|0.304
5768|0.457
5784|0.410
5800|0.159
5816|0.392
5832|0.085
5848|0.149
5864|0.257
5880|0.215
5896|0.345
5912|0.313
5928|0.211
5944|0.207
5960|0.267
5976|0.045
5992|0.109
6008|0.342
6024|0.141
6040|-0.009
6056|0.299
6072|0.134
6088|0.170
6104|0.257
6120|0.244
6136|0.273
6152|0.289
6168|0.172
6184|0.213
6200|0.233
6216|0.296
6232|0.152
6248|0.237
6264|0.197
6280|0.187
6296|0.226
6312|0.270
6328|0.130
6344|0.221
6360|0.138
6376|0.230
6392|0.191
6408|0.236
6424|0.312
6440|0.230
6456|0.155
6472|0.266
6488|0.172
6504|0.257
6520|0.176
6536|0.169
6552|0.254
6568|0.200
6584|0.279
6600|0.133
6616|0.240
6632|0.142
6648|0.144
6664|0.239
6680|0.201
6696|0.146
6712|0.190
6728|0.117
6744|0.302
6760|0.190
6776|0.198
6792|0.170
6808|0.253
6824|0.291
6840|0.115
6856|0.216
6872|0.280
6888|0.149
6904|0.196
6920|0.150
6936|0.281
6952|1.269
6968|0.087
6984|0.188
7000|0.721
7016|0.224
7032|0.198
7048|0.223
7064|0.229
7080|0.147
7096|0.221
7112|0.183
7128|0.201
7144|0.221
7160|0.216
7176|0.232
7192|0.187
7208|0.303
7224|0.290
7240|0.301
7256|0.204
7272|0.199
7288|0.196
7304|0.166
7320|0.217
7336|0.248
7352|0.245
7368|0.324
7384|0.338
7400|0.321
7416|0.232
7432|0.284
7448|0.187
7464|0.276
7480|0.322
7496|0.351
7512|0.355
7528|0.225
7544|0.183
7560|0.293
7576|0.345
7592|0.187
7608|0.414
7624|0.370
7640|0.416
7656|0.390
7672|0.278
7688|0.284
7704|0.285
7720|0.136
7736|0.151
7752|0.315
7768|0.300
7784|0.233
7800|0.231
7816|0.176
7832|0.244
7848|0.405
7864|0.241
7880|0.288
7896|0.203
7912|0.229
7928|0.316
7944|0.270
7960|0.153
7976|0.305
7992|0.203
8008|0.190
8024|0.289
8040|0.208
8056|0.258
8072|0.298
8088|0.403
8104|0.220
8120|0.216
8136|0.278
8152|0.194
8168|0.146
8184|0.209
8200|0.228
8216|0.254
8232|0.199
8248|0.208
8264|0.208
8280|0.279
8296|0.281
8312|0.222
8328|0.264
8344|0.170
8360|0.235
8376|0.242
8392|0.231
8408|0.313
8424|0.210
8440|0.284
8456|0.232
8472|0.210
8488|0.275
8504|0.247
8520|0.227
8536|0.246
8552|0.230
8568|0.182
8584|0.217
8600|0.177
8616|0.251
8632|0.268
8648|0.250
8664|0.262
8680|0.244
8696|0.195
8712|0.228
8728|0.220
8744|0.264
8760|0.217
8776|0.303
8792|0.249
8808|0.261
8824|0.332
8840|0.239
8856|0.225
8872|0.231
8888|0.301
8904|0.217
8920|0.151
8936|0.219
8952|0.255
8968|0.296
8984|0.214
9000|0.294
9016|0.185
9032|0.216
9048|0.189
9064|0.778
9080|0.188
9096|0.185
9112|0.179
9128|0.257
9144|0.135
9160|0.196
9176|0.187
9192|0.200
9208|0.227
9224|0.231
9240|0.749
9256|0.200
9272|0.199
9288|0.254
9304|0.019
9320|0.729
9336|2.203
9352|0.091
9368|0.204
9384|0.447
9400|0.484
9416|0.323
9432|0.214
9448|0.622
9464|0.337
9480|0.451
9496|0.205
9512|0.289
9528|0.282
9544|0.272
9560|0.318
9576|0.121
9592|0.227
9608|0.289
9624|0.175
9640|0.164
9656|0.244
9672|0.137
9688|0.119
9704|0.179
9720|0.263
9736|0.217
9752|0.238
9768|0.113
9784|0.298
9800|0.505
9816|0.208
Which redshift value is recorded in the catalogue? 0.864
